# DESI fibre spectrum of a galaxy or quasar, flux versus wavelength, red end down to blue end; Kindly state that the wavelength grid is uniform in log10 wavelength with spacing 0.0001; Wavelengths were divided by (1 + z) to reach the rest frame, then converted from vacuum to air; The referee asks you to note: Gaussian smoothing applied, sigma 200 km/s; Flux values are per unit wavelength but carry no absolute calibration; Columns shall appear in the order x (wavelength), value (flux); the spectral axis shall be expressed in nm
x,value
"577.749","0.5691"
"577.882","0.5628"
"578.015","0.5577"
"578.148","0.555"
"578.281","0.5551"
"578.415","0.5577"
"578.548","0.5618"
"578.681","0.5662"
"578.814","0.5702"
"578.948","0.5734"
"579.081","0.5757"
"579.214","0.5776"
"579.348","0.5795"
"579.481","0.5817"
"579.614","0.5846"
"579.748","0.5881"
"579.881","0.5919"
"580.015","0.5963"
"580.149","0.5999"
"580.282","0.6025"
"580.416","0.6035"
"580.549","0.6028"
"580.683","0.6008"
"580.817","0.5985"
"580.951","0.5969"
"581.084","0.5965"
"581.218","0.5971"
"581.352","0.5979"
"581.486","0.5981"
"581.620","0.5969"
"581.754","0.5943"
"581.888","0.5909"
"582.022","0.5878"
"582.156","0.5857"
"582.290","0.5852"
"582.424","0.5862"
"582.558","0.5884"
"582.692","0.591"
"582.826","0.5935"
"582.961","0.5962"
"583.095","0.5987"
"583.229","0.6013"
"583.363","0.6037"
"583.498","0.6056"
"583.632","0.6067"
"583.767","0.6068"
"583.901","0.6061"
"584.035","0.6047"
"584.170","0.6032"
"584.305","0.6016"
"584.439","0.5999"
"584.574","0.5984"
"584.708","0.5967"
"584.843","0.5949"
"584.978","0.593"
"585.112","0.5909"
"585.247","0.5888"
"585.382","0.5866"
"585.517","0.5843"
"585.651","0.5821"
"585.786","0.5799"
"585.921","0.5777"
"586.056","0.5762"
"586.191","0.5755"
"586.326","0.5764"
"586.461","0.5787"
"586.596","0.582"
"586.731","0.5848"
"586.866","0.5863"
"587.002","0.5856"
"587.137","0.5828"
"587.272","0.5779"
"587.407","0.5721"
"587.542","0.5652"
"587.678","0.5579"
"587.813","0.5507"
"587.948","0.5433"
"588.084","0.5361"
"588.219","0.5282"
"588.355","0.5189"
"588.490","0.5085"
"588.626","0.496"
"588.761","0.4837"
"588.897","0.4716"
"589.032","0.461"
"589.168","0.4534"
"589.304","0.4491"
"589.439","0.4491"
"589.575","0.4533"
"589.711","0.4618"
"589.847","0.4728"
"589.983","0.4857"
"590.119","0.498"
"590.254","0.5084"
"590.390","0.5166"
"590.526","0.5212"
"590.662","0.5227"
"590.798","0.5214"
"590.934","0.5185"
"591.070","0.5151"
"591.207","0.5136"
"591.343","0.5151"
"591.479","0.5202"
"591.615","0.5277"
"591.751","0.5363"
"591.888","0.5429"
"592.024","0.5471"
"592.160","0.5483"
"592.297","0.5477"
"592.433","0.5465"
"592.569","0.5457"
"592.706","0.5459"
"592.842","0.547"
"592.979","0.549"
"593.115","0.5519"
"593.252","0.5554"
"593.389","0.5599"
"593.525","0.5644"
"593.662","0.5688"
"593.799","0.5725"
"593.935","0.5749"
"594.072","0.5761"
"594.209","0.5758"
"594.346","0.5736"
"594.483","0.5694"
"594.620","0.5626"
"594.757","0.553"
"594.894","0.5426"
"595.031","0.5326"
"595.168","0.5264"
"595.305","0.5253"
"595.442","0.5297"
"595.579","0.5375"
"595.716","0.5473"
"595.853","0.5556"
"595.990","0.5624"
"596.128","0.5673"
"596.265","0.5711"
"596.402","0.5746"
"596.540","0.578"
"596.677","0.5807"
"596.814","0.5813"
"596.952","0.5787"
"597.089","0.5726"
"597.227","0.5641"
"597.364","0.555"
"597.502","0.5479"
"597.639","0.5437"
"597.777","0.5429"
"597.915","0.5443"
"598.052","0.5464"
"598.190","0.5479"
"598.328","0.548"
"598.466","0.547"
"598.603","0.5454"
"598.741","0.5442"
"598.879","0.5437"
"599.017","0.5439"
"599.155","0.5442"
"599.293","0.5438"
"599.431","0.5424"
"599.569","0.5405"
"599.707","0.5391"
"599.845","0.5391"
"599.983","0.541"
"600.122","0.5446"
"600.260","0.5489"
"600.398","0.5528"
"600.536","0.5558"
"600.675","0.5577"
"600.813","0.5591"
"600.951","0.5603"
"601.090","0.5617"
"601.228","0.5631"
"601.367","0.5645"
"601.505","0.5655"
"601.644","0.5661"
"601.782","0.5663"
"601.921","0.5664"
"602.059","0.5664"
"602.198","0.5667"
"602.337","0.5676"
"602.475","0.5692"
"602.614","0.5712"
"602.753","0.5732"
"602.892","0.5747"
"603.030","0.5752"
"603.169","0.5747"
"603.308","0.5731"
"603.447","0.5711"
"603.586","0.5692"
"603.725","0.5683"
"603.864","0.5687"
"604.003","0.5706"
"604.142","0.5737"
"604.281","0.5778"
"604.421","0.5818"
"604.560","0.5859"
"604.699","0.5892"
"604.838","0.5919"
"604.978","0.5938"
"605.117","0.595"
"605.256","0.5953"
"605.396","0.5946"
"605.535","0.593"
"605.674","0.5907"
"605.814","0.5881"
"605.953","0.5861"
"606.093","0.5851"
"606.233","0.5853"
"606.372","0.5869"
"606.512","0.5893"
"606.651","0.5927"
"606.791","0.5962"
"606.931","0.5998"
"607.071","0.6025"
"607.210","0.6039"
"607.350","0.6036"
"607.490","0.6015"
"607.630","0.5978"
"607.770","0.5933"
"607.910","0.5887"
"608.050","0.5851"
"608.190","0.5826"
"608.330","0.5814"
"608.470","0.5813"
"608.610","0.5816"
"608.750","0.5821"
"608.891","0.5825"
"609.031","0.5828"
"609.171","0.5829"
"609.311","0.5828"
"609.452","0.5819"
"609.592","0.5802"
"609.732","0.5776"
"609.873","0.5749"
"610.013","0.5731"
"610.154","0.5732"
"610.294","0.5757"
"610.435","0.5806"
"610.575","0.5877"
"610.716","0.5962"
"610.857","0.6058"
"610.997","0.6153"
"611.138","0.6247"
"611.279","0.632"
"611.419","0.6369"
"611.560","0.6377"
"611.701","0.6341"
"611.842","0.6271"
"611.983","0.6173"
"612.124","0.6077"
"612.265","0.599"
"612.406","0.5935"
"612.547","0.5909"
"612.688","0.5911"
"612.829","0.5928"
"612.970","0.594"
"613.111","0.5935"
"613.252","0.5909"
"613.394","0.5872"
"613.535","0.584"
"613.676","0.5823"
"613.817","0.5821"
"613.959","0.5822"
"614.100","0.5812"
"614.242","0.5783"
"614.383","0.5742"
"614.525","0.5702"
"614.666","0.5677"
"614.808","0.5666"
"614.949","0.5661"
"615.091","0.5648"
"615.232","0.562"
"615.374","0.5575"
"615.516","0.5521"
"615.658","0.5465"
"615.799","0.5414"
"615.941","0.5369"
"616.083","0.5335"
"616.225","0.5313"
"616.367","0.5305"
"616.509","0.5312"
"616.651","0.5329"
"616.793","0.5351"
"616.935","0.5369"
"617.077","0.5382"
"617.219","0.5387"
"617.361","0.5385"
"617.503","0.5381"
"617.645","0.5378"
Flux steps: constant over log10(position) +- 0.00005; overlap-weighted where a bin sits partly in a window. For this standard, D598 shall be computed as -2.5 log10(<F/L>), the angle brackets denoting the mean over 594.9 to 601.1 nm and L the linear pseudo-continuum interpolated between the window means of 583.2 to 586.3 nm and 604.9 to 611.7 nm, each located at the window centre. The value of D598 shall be 0.08 mag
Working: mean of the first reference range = 0.594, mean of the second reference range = 0.593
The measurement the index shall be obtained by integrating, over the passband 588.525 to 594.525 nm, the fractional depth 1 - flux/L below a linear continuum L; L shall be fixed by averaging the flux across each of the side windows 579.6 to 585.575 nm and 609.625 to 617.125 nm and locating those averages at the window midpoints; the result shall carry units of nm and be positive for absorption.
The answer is 0.69 nm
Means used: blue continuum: 0.596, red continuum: 0.579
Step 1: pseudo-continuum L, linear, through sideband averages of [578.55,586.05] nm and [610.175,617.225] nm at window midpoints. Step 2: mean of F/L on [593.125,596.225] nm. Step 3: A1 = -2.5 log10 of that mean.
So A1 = 0.06 mag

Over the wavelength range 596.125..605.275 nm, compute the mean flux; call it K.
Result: 0.563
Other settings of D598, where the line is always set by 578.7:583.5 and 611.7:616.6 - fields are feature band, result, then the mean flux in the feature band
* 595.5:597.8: 0.04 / 0.563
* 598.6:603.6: 0.04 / 0.558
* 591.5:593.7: 0.07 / 0.548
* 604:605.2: -0.01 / 0.585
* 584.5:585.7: 0.00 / 0.591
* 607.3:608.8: -0.02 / 0.589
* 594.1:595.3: 0.06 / 0.553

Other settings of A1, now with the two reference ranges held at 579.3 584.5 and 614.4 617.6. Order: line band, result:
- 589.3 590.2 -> 0.24 mag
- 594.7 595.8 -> 0.08 mag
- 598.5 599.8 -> 0.05 mag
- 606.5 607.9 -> -0.07 mag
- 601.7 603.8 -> -0.01 mag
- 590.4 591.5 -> 0.13 mag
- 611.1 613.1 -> -0.11 mag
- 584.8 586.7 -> 0.01 mag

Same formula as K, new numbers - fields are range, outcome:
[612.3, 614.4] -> 0.587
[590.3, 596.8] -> 0.548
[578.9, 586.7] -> 0.592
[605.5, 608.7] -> 0.591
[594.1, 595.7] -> 0.549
